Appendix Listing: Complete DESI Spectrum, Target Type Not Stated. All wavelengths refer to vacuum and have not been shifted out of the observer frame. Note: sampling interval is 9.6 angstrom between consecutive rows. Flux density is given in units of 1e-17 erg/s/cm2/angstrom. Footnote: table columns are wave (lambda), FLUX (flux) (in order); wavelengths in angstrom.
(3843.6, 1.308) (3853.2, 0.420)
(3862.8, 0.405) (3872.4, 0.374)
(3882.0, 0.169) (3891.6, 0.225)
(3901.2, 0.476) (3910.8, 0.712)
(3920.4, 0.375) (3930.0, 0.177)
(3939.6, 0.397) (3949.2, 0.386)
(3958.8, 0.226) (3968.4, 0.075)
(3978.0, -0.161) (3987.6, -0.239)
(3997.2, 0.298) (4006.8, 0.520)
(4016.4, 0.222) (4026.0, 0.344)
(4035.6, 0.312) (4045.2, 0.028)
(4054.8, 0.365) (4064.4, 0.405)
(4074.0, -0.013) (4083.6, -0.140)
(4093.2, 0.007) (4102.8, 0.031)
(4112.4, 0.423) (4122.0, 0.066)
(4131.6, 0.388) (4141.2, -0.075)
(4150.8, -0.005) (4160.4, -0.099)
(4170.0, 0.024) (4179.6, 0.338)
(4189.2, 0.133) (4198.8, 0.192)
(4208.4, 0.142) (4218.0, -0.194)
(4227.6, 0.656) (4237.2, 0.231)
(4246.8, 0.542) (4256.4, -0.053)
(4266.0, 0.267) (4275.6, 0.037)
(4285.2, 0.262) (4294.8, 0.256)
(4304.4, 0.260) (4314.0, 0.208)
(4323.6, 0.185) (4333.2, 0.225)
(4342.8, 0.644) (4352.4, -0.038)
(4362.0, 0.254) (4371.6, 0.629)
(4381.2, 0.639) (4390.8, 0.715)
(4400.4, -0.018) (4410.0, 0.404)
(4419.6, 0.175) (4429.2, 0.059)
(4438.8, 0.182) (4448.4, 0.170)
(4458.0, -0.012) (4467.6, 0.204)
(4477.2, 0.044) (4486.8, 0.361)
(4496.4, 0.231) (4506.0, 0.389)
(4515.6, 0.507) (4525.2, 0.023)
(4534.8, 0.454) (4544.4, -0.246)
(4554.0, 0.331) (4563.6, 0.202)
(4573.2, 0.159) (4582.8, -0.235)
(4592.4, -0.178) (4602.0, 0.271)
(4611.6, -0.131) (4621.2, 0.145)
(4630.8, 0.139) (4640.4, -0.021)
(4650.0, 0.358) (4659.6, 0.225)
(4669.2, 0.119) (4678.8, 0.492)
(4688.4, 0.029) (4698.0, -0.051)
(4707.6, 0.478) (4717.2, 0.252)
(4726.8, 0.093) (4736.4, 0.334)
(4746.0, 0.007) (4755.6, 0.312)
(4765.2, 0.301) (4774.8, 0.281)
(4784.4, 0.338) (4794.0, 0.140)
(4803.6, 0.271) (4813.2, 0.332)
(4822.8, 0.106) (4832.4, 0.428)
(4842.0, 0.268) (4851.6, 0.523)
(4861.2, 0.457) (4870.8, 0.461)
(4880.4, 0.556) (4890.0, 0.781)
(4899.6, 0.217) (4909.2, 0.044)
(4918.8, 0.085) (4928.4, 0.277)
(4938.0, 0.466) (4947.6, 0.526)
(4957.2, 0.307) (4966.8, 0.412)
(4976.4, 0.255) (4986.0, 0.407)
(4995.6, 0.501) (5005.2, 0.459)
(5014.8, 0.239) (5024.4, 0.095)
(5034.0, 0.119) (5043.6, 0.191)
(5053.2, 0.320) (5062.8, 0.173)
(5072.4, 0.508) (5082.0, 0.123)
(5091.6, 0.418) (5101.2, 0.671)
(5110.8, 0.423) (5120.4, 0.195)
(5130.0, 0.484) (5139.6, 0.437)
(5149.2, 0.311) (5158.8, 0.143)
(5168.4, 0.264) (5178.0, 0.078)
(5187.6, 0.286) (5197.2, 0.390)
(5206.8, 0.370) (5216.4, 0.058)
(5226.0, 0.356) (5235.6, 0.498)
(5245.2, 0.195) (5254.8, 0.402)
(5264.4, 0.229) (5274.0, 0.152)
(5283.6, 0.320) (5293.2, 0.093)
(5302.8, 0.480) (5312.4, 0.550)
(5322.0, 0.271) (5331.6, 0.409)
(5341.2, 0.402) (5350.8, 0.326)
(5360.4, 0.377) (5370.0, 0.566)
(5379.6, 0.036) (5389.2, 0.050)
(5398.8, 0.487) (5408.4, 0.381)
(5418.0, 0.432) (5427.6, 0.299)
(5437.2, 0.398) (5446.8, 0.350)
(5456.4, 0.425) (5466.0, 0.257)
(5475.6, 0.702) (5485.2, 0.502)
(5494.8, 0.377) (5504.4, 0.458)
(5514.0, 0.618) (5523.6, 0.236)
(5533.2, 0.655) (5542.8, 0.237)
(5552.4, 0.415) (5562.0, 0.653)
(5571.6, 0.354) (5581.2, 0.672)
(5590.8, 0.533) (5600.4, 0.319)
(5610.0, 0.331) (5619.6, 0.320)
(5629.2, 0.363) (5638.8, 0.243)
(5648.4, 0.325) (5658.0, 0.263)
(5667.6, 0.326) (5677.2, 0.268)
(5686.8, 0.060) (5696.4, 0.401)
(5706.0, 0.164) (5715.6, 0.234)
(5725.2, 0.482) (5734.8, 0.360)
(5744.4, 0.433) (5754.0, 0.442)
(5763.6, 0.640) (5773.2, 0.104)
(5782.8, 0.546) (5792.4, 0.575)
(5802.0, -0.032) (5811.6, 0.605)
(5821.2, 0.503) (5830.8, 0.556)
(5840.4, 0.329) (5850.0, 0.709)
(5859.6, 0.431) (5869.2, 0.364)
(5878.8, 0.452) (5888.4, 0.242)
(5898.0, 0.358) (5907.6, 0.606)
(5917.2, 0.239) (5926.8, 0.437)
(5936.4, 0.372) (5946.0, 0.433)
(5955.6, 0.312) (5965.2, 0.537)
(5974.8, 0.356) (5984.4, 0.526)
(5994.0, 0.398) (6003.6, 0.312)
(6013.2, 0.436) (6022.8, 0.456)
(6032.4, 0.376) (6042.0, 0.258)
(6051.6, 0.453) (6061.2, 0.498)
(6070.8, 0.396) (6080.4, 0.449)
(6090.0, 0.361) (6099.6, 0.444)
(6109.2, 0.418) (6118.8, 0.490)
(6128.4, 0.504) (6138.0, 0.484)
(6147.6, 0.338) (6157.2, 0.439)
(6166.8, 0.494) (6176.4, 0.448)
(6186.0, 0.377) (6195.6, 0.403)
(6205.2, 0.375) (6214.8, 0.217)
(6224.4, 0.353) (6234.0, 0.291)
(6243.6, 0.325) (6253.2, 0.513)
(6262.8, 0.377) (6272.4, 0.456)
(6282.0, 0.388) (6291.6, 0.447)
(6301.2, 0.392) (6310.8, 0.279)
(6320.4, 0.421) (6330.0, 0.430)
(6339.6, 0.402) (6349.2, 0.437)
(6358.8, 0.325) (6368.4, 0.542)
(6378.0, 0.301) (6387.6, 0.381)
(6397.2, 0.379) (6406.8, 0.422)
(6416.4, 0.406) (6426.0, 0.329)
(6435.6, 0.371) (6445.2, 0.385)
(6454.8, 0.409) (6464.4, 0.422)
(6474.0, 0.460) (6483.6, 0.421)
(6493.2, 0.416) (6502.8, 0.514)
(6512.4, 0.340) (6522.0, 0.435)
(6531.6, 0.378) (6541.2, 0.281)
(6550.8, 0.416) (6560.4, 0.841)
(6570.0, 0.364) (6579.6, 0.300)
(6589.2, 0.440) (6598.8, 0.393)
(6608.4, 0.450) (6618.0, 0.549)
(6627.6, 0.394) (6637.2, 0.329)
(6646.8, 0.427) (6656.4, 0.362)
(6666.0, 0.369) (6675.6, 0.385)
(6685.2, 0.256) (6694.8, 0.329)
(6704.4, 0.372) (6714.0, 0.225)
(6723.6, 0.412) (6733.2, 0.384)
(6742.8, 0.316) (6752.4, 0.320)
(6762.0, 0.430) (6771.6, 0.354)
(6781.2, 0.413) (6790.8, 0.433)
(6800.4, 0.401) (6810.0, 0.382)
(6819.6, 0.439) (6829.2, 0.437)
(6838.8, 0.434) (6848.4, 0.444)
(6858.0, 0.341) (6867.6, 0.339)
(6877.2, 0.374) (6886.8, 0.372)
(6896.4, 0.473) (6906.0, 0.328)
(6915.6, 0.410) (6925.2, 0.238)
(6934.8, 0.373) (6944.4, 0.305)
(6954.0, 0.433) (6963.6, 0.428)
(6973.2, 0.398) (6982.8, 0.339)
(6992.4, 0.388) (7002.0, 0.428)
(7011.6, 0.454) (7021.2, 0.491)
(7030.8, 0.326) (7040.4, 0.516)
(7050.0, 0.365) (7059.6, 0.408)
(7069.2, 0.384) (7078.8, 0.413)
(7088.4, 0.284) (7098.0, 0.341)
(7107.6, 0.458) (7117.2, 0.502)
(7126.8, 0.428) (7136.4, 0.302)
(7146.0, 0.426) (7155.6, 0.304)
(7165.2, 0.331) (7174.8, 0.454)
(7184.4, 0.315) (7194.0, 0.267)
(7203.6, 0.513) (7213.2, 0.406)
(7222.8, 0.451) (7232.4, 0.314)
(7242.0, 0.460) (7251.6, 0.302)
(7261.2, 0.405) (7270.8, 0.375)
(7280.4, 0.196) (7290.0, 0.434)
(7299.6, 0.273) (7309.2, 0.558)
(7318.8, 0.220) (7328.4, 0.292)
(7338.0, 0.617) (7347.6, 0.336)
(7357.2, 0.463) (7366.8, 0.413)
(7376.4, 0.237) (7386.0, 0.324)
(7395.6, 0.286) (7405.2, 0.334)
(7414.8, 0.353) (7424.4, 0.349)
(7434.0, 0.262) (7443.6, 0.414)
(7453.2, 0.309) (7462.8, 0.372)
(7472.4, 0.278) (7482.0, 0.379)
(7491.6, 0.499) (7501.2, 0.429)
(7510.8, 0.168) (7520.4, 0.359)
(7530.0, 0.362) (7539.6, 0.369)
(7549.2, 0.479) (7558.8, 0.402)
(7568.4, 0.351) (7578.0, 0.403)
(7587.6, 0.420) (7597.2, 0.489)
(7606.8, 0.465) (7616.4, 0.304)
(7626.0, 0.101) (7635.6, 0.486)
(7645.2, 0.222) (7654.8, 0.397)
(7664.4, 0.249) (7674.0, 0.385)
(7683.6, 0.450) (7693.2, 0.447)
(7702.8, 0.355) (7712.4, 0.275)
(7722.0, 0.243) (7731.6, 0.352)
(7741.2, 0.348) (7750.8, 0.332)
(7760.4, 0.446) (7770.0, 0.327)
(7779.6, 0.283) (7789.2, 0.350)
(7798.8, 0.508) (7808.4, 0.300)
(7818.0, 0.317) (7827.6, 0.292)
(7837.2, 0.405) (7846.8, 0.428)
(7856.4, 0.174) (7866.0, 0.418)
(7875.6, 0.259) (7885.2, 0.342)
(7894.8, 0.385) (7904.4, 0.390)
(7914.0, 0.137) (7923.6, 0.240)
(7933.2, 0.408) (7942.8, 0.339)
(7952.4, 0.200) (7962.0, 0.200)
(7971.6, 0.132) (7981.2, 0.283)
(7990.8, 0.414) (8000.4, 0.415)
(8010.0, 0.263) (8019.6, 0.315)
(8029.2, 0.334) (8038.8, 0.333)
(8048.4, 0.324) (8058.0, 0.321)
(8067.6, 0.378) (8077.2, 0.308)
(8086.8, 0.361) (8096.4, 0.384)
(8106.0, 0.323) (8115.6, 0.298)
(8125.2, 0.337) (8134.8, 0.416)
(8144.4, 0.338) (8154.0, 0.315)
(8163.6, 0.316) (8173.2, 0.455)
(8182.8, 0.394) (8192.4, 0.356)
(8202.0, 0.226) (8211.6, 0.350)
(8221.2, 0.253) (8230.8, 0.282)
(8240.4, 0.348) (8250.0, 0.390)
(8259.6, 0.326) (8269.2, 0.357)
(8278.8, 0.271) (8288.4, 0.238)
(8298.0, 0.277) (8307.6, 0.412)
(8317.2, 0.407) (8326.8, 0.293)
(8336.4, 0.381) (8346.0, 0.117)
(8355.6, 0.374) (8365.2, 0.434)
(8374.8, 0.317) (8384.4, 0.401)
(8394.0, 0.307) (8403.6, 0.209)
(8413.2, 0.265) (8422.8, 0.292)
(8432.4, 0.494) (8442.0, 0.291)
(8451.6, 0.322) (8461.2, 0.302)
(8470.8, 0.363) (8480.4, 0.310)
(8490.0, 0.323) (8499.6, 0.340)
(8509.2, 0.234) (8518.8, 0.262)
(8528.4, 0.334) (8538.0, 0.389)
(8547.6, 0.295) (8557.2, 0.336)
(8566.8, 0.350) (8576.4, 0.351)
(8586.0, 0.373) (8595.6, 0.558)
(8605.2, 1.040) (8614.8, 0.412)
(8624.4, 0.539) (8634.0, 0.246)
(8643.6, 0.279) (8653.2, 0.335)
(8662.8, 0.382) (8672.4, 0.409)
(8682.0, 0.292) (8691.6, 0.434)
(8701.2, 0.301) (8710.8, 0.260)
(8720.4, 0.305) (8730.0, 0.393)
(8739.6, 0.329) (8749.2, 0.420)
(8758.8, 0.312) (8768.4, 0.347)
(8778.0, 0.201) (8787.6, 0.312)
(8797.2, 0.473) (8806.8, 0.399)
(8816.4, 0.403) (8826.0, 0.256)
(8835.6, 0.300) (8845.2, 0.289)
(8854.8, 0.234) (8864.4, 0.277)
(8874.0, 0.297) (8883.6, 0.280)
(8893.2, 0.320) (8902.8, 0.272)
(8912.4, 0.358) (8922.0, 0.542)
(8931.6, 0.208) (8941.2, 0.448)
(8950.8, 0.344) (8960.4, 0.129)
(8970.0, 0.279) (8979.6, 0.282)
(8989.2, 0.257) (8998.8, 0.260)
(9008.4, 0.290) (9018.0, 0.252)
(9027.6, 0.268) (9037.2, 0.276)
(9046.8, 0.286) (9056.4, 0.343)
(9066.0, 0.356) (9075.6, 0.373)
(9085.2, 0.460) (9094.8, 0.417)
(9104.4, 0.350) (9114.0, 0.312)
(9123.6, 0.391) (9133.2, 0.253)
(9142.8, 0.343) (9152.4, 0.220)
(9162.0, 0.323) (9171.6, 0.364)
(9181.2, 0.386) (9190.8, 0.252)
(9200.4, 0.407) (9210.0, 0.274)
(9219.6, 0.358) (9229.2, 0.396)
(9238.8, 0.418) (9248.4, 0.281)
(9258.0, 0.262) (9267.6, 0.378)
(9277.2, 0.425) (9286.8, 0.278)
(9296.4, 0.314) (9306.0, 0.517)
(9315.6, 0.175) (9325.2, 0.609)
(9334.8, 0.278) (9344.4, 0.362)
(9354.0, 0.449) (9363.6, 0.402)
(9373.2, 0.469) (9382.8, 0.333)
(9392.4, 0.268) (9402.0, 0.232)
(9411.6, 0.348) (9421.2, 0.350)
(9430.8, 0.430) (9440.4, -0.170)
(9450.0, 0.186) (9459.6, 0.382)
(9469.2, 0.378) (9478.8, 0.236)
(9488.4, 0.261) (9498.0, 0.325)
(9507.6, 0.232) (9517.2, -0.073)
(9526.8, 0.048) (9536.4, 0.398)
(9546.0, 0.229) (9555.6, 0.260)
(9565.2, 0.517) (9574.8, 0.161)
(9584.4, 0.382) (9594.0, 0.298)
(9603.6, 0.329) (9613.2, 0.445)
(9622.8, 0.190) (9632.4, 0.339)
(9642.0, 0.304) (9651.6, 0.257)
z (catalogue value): 0.31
